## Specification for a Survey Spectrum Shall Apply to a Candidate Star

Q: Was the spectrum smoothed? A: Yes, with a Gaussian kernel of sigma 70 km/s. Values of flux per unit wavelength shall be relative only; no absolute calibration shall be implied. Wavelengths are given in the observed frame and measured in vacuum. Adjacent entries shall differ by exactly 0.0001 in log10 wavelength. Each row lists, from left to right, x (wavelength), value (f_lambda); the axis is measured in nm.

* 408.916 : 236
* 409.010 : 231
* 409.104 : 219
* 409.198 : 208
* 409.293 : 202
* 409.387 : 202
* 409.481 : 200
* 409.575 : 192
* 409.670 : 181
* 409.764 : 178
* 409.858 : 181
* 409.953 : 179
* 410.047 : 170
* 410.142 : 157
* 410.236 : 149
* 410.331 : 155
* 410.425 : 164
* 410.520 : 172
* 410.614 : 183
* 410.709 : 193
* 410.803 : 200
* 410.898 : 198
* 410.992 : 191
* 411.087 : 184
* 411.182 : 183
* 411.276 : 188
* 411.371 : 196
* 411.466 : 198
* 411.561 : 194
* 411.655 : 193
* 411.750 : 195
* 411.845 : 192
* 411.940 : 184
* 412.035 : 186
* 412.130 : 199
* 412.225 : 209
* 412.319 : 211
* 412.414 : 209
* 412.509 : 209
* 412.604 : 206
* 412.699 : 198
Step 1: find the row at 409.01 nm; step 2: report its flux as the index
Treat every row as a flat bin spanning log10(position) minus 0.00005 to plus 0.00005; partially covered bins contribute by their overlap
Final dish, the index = 231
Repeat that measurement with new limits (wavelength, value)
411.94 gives 184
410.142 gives 157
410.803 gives 200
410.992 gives 191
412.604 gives 206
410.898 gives 198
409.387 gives 202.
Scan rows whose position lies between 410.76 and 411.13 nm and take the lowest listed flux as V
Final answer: 184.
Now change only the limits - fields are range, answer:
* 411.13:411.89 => 183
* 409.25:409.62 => 192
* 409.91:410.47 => 149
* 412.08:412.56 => 199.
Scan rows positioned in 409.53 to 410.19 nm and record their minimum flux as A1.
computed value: 157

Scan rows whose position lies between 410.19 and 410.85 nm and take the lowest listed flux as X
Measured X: 149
